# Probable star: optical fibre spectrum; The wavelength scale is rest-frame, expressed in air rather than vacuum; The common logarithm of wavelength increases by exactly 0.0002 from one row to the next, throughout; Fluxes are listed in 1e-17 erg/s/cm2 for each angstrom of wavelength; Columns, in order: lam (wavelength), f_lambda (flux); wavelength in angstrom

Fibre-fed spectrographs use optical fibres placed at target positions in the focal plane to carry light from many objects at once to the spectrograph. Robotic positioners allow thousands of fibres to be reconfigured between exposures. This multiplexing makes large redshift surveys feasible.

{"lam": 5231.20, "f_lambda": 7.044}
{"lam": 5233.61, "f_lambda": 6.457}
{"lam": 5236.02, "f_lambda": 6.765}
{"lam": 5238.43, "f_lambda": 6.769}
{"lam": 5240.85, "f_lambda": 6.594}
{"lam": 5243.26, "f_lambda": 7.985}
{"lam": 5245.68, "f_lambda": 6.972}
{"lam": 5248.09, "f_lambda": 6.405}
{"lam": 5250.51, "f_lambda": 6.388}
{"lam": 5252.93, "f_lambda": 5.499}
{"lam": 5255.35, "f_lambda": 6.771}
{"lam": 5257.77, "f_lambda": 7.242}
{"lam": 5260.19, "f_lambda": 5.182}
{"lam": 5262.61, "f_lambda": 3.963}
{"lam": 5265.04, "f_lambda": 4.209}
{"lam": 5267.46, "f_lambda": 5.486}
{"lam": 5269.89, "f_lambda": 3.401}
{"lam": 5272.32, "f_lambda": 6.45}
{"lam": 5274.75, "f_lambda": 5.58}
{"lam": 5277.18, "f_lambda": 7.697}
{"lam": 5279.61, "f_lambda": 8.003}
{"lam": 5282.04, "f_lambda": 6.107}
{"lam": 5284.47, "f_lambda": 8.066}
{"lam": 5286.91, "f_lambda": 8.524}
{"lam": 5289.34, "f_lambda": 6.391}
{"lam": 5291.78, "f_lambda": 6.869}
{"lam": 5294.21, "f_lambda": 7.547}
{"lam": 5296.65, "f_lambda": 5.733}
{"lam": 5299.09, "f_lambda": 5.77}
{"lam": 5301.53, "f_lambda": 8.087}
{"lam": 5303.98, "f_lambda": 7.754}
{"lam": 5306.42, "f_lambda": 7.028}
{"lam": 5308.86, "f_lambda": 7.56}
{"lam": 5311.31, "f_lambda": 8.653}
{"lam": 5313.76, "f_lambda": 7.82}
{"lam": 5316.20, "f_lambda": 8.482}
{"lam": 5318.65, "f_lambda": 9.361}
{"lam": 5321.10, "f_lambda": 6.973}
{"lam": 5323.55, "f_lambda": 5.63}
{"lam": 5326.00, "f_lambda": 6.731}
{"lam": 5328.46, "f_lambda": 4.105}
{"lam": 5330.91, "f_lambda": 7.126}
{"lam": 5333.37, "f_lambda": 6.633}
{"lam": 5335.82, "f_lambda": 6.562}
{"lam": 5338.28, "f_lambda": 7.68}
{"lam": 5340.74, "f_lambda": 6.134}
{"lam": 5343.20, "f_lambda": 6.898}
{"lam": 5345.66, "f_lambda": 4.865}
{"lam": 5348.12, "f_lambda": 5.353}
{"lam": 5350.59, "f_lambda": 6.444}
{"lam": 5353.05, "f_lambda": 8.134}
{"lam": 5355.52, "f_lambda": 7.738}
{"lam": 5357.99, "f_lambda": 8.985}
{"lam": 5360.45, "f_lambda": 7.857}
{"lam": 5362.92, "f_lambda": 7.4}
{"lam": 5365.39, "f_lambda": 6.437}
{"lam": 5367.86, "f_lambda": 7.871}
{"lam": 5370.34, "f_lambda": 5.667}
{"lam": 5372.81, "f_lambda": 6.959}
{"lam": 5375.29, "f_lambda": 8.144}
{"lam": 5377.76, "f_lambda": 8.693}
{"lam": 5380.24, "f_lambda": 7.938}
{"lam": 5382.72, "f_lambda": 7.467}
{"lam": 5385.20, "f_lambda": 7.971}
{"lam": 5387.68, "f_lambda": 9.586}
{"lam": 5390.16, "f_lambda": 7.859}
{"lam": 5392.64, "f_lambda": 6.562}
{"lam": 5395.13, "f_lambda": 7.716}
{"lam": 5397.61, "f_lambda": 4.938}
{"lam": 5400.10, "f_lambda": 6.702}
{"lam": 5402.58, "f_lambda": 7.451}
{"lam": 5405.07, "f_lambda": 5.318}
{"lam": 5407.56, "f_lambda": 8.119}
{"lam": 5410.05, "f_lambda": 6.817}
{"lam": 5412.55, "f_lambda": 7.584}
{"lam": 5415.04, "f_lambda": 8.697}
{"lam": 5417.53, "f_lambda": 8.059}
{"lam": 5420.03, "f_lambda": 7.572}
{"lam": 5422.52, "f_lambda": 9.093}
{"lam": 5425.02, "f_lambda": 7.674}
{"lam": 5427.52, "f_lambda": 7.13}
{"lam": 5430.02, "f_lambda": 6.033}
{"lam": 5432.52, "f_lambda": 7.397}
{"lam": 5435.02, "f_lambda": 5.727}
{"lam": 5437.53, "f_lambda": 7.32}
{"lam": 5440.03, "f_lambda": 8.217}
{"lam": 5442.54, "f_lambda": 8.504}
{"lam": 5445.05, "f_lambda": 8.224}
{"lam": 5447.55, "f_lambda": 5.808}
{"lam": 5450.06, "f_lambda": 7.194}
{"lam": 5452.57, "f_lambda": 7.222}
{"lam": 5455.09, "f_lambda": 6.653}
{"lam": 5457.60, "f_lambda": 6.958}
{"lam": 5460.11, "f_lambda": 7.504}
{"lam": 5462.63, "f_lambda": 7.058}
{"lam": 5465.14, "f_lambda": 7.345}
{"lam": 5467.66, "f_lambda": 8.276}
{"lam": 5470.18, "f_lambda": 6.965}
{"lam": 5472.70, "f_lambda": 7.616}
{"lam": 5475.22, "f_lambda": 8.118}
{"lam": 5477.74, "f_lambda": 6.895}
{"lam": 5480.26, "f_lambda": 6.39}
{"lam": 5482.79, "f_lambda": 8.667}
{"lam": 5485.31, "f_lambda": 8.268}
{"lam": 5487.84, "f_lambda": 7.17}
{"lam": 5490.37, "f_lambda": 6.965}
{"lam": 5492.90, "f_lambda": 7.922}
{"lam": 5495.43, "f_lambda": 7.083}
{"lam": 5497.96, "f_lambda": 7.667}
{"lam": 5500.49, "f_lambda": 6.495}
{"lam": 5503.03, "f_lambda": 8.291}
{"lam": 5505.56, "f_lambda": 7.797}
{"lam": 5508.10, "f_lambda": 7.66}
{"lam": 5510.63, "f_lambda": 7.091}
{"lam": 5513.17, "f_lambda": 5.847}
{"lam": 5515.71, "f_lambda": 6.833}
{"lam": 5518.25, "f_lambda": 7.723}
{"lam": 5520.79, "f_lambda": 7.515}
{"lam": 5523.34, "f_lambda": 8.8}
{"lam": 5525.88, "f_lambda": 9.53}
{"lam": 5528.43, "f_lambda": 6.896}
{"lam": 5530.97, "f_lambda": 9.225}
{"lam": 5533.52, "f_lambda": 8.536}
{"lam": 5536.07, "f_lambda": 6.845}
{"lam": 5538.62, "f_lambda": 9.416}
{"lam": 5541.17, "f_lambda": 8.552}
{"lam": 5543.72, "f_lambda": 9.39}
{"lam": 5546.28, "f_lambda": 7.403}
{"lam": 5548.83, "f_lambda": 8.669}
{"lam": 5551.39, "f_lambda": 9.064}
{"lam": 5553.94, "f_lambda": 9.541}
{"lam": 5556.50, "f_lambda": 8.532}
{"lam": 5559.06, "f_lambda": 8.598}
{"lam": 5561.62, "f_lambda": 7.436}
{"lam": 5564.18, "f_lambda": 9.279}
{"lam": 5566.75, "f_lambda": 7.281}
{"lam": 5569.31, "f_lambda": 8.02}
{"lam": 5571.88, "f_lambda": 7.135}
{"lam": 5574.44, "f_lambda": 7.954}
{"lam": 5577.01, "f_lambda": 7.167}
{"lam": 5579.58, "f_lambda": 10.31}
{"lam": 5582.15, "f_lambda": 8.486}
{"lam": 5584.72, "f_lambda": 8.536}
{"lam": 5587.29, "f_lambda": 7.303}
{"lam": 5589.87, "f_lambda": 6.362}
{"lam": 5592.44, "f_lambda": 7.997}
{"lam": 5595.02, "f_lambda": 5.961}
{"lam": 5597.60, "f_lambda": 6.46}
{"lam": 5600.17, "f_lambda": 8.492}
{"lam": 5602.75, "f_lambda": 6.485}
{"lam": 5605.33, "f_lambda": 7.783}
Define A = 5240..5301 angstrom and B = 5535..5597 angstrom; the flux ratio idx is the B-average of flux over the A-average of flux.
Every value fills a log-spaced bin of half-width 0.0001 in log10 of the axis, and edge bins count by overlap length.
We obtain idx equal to 1.3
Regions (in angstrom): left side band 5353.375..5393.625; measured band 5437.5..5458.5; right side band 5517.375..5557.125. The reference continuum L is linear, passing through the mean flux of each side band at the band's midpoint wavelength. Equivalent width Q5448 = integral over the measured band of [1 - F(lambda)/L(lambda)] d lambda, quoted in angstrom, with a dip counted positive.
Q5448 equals 1.8 angstrom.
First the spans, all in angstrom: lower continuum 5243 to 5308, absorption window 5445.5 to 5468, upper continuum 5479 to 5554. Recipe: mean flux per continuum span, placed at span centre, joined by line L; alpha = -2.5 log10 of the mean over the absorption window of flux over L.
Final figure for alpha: 0.06 mag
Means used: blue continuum 6.47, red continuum 7.88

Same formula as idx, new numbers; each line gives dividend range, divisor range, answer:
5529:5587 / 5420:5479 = 1.14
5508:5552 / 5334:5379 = 1.13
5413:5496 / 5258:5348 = 1.12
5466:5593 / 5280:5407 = 1.11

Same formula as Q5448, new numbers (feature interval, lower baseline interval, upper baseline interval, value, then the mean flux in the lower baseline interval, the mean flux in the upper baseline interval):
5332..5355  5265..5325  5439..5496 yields 1.77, 6.98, 7.44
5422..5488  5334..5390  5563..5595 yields 1.69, 7.31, 7.9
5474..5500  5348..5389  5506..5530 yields 0.35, 7.63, 7.58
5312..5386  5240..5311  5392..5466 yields -2.85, 6.55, 7.23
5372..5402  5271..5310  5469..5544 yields -0.80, 7.06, 7.72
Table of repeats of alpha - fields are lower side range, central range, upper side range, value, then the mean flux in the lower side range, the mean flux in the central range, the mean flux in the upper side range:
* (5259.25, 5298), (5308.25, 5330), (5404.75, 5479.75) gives -0.12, 6.21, 7.25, 7.39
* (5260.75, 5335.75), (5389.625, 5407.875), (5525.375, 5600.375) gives 0.08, 6.71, 6.73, 8.13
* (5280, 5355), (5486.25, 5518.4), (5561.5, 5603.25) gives 0.03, 6.99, 7.27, 7.72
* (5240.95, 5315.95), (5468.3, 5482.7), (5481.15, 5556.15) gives 0.05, 6.66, 7.36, 7.96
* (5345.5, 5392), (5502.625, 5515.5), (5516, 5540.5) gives 0.13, 7.49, 7.23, 8.23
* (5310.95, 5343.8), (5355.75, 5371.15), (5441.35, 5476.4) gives -0.05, 7.02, 7.44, 7.39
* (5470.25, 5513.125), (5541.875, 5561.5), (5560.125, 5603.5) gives -0.14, 7.44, 8.66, 7.71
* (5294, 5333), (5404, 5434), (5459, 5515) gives -0.02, 7.12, 7.46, 7.41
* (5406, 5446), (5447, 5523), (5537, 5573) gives 0.09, 7.61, 7.33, 8.44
